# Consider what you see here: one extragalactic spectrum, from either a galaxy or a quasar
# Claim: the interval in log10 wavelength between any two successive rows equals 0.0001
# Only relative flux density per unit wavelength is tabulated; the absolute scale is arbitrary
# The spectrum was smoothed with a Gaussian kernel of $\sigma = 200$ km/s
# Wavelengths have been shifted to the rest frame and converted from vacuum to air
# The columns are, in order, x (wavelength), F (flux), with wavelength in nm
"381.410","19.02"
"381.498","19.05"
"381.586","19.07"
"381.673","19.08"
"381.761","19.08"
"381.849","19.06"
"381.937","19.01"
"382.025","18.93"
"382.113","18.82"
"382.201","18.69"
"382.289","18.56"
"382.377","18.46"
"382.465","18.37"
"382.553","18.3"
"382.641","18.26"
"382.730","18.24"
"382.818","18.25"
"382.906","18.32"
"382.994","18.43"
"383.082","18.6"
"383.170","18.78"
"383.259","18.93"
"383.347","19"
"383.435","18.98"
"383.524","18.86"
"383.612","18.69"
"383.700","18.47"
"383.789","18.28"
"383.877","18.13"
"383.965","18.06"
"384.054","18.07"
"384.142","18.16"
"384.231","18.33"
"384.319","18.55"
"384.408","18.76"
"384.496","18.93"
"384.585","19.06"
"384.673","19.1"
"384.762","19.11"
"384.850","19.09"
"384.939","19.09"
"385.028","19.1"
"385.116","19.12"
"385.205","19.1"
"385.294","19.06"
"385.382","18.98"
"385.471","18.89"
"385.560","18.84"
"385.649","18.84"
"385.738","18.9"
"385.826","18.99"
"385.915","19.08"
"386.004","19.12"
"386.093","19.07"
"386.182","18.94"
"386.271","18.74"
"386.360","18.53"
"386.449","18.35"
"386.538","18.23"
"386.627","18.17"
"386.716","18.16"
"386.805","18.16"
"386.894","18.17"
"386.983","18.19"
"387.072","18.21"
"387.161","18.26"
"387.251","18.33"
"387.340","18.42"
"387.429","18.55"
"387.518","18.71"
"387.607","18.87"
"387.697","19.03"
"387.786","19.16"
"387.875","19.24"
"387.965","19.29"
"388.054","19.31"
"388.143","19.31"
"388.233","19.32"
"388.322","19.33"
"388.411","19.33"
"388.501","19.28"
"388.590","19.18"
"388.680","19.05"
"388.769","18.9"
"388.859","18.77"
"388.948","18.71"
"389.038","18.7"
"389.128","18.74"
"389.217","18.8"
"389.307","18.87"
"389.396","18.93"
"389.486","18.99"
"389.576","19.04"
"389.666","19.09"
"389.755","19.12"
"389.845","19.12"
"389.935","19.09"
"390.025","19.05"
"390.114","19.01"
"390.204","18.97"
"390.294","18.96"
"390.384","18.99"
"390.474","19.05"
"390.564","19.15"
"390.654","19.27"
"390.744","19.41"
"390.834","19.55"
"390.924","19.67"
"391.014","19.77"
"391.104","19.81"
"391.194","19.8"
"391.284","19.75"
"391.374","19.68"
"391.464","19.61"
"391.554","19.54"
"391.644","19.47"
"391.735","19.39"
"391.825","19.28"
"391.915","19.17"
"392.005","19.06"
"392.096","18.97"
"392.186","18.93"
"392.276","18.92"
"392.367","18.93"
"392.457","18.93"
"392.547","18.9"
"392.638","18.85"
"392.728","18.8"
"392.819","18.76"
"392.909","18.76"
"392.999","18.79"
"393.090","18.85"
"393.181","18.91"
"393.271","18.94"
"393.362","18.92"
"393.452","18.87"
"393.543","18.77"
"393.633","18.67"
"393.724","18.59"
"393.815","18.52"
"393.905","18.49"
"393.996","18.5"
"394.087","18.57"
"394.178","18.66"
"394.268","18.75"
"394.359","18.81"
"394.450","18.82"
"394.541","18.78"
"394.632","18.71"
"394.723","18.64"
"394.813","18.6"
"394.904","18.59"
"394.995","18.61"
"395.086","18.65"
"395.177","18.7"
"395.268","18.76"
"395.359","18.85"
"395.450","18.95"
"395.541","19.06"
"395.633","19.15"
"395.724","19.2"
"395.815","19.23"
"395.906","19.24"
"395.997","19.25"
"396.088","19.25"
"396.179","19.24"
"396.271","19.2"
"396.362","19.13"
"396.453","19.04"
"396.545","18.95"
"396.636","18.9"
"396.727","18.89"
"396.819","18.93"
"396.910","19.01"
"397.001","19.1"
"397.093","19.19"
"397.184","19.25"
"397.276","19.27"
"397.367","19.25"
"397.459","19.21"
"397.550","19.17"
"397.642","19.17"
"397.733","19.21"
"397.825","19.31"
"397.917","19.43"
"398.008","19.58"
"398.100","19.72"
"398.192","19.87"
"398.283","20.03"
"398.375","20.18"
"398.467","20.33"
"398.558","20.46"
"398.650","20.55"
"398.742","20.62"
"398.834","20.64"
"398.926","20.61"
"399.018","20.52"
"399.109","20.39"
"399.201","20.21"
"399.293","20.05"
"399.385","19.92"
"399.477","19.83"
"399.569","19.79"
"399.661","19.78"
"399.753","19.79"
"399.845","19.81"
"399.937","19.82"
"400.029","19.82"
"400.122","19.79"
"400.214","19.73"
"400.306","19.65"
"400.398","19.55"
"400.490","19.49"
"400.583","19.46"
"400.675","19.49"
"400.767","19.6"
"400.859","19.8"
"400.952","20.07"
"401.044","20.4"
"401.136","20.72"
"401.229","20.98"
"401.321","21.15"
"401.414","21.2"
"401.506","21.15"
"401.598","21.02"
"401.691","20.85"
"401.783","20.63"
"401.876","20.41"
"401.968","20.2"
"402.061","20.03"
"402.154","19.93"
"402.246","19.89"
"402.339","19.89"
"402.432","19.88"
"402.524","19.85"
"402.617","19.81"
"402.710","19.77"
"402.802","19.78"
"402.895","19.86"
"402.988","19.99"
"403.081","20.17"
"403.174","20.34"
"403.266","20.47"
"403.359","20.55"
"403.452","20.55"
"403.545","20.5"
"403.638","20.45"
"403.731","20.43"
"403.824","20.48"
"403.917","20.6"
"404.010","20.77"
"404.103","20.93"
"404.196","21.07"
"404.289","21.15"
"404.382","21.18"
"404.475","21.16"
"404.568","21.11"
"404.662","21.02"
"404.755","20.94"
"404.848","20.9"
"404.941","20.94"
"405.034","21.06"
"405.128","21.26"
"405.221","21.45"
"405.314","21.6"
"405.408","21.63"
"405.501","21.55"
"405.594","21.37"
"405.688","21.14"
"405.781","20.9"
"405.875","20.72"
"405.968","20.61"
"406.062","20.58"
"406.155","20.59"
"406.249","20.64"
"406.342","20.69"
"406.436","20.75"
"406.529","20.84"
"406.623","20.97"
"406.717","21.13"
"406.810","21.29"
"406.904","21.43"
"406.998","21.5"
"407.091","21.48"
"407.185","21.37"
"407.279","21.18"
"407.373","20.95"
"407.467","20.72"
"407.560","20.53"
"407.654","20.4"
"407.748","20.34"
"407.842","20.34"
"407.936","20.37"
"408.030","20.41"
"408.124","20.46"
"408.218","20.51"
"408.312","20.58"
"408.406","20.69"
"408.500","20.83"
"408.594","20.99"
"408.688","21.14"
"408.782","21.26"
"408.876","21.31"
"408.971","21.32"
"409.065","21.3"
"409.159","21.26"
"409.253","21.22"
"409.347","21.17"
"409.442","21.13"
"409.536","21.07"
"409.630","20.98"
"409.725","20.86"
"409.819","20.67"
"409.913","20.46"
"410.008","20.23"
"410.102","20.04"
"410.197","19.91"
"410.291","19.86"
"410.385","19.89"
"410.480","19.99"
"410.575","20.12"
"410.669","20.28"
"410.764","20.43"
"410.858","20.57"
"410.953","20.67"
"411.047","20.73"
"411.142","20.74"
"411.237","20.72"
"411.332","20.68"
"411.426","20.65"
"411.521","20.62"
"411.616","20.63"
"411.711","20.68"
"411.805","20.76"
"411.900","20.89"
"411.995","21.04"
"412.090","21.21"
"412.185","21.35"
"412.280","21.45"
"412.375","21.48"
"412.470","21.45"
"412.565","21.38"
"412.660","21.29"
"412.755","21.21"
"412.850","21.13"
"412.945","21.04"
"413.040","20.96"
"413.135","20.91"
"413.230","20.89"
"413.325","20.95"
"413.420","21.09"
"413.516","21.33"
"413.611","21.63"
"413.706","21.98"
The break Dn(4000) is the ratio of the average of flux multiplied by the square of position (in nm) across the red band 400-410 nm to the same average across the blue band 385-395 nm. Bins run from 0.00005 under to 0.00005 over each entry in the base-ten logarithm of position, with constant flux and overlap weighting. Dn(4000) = 1.2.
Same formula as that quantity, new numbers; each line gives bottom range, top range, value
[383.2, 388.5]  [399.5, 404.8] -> 1.17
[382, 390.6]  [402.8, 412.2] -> 1.23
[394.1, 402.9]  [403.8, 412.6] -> 1.12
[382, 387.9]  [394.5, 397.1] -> 1.07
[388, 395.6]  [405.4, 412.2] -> 1.19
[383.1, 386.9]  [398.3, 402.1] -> 1.17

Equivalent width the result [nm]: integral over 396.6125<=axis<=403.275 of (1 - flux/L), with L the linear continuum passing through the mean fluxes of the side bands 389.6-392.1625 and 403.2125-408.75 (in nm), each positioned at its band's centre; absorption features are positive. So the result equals 0.11 nm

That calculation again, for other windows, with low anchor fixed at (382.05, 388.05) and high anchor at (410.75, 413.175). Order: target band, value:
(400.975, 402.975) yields -0.02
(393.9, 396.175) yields 0.08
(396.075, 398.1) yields 0.05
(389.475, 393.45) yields 0.01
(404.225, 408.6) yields -0.10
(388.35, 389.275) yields 0.00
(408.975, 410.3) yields 0.00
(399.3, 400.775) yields 0.02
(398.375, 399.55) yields -0.03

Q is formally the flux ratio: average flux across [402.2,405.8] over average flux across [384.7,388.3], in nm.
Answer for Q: 1.10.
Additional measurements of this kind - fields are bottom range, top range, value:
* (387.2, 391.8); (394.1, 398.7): 1.00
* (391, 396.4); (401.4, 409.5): 1.09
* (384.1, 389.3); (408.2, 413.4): 1.11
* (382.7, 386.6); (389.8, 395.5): 1.01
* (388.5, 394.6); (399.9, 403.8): 1.06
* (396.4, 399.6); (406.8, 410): 1.06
